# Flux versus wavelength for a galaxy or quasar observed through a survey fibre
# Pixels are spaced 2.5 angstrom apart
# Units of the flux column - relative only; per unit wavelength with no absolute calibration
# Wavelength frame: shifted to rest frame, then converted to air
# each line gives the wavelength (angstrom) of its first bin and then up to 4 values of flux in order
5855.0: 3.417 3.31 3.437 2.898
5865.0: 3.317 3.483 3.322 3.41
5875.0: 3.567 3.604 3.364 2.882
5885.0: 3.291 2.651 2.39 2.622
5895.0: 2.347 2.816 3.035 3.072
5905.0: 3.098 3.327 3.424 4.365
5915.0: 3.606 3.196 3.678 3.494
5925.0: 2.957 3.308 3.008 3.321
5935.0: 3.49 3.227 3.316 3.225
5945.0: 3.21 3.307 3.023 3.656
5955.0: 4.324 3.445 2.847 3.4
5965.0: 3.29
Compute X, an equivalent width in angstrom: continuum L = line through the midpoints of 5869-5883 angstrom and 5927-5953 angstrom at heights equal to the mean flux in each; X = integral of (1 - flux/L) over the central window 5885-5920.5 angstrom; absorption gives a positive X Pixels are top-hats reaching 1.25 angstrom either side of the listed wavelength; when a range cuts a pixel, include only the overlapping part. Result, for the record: 2.4 angstrom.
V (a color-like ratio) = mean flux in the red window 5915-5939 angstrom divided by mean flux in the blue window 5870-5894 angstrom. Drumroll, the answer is 1.07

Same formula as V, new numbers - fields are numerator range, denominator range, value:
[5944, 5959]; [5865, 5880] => 1.01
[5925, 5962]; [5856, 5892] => 1.04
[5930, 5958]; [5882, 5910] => 1.17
